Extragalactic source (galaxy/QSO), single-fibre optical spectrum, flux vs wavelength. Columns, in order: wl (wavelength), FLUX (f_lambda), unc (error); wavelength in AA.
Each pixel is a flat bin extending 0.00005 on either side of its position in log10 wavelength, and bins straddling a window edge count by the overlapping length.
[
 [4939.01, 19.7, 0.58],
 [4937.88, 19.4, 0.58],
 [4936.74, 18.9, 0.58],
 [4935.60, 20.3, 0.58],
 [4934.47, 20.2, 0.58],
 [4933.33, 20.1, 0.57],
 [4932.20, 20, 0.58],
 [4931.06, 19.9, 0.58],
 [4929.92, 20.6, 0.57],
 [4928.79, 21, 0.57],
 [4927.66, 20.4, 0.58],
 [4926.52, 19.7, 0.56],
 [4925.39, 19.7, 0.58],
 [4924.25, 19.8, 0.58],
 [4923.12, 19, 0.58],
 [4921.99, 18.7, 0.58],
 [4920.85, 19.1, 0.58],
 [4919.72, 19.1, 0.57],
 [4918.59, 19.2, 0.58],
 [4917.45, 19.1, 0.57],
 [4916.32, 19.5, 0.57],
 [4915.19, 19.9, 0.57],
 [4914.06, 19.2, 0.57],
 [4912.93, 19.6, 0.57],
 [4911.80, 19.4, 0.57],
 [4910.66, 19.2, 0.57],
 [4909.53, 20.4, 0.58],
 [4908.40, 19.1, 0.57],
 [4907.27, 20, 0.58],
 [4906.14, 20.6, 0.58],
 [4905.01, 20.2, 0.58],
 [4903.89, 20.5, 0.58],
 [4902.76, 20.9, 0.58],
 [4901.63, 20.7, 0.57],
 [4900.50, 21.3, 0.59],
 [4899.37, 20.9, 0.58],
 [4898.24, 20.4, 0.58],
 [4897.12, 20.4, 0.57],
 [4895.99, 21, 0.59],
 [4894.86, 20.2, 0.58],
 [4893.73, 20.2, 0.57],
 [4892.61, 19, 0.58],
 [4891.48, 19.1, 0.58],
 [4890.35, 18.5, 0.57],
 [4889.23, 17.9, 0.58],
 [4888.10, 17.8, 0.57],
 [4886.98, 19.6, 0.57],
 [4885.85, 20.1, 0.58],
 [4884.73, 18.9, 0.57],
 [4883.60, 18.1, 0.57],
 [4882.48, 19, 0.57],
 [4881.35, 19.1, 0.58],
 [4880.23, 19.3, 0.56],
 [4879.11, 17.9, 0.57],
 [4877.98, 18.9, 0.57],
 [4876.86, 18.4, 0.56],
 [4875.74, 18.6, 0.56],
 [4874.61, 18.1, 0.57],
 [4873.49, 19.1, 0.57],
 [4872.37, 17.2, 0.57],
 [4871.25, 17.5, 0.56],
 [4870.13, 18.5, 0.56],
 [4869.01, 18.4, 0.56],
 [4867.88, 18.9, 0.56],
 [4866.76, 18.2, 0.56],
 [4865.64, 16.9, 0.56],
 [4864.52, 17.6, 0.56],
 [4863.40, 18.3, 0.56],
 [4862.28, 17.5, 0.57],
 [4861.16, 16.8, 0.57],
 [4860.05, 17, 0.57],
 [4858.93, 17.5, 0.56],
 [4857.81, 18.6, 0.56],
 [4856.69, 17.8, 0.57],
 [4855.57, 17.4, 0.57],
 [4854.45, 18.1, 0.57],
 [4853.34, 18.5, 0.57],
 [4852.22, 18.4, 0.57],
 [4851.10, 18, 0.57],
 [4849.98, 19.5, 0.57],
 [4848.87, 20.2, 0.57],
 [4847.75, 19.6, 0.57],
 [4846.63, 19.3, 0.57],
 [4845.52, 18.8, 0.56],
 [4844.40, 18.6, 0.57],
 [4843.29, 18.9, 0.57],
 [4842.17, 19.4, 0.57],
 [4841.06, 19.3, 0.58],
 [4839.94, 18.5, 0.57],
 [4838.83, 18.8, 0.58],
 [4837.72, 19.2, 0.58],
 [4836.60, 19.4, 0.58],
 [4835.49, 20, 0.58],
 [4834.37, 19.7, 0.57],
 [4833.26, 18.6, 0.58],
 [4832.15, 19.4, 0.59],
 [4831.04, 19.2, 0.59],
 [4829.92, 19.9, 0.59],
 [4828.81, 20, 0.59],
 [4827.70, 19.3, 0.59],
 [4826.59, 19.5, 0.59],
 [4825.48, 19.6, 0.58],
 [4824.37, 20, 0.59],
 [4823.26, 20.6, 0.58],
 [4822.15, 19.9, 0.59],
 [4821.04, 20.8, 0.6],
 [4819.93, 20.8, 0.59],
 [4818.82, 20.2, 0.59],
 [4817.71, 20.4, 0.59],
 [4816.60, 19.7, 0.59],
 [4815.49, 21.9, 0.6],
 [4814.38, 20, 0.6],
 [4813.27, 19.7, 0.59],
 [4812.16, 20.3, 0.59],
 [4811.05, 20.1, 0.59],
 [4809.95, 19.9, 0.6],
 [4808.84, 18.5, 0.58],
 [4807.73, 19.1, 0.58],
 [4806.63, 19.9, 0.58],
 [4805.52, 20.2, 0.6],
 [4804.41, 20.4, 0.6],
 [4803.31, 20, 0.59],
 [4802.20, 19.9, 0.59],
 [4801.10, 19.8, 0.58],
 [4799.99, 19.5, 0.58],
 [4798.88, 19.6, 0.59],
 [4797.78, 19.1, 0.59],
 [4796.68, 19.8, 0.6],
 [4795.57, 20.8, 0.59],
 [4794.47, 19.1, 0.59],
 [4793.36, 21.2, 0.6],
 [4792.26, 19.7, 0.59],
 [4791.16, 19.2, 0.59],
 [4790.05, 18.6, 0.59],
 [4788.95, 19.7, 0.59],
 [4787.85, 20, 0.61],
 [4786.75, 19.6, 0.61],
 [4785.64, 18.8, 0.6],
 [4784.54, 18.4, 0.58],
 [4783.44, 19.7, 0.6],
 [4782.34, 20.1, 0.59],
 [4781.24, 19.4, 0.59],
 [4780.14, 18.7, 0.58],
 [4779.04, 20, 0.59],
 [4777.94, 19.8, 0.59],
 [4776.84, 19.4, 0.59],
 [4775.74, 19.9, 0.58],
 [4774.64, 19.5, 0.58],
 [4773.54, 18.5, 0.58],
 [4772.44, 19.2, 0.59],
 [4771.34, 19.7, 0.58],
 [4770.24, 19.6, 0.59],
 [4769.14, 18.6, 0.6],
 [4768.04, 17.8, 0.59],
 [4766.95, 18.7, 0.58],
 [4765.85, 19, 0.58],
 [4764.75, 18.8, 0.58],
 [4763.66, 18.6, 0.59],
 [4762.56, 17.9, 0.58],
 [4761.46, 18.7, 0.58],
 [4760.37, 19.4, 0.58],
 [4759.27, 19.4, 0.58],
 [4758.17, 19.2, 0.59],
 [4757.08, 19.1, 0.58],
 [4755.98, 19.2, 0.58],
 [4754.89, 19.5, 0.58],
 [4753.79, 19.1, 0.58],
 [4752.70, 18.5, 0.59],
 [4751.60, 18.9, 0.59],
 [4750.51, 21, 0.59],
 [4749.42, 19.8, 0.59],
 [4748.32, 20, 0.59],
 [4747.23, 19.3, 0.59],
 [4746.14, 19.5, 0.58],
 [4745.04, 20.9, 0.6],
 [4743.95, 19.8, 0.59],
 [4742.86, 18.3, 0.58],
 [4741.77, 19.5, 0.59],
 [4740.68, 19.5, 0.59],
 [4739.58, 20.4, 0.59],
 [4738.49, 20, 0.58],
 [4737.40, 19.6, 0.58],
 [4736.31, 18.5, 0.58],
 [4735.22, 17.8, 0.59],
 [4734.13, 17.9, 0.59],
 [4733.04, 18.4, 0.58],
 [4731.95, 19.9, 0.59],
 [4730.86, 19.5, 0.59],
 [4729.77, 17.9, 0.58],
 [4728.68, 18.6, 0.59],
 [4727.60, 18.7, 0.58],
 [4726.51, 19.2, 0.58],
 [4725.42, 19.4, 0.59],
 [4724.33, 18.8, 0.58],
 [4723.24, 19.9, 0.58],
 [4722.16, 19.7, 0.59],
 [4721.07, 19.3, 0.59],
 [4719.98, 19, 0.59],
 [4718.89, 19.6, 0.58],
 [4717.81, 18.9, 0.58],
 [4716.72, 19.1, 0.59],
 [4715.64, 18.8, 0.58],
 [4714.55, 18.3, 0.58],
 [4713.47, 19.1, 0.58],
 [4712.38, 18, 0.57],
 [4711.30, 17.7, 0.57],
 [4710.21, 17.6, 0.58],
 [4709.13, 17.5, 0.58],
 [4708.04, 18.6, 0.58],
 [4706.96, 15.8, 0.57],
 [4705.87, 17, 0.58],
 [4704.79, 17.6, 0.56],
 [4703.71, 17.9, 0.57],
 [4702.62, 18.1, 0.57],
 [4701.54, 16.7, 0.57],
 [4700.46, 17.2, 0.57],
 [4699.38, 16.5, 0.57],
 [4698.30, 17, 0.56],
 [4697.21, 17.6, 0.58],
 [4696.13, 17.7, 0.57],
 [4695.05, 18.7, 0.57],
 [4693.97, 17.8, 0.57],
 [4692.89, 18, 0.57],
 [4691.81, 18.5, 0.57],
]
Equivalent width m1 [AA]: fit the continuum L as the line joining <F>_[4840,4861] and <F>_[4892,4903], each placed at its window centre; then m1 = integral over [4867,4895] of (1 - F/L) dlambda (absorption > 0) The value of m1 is 1.6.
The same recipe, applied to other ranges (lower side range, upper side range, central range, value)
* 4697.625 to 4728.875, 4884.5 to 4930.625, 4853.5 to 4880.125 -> 2.0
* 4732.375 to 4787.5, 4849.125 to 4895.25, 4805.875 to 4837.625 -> -1.8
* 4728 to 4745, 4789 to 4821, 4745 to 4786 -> 0.4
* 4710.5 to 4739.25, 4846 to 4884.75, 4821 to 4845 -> -1.3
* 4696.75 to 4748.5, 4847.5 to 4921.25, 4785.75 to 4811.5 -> -1.2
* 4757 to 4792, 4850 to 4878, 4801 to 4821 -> -1.5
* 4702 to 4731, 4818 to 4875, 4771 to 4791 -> -0.8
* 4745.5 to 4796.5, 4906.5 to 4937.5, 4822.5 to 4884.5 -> 2.5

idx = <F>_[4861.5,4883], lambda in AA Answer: 18.3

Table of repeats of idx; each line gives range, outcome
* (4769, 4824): 19.8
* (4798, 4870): 19.2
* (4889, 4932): 19.8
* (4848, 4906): 18.9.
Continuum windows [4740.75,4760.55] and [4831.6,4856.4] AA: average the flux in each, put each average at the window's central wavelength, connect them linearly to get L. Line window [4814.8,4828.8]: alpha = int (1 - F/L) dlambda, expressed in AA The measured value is -0.83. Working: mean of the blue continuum 19.5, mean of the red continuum 19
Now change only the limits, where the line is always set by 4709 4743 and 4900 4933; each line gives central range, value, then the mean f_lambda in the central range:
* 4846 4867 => 1.5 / 18.2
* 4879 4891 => 0.6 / 18.8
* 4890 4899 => -0.1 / 19.9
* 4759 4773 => 0.2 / 18.9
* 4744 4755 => -0.4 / 19.7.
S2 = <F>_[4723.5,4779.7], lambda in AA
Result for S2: 19.2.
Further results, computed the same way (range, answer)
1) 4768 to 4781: 19.3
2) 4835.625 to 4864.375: 18.5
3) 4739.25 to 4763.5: 19.4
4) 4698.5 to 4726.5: 18.2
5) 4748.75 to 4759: 19.4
